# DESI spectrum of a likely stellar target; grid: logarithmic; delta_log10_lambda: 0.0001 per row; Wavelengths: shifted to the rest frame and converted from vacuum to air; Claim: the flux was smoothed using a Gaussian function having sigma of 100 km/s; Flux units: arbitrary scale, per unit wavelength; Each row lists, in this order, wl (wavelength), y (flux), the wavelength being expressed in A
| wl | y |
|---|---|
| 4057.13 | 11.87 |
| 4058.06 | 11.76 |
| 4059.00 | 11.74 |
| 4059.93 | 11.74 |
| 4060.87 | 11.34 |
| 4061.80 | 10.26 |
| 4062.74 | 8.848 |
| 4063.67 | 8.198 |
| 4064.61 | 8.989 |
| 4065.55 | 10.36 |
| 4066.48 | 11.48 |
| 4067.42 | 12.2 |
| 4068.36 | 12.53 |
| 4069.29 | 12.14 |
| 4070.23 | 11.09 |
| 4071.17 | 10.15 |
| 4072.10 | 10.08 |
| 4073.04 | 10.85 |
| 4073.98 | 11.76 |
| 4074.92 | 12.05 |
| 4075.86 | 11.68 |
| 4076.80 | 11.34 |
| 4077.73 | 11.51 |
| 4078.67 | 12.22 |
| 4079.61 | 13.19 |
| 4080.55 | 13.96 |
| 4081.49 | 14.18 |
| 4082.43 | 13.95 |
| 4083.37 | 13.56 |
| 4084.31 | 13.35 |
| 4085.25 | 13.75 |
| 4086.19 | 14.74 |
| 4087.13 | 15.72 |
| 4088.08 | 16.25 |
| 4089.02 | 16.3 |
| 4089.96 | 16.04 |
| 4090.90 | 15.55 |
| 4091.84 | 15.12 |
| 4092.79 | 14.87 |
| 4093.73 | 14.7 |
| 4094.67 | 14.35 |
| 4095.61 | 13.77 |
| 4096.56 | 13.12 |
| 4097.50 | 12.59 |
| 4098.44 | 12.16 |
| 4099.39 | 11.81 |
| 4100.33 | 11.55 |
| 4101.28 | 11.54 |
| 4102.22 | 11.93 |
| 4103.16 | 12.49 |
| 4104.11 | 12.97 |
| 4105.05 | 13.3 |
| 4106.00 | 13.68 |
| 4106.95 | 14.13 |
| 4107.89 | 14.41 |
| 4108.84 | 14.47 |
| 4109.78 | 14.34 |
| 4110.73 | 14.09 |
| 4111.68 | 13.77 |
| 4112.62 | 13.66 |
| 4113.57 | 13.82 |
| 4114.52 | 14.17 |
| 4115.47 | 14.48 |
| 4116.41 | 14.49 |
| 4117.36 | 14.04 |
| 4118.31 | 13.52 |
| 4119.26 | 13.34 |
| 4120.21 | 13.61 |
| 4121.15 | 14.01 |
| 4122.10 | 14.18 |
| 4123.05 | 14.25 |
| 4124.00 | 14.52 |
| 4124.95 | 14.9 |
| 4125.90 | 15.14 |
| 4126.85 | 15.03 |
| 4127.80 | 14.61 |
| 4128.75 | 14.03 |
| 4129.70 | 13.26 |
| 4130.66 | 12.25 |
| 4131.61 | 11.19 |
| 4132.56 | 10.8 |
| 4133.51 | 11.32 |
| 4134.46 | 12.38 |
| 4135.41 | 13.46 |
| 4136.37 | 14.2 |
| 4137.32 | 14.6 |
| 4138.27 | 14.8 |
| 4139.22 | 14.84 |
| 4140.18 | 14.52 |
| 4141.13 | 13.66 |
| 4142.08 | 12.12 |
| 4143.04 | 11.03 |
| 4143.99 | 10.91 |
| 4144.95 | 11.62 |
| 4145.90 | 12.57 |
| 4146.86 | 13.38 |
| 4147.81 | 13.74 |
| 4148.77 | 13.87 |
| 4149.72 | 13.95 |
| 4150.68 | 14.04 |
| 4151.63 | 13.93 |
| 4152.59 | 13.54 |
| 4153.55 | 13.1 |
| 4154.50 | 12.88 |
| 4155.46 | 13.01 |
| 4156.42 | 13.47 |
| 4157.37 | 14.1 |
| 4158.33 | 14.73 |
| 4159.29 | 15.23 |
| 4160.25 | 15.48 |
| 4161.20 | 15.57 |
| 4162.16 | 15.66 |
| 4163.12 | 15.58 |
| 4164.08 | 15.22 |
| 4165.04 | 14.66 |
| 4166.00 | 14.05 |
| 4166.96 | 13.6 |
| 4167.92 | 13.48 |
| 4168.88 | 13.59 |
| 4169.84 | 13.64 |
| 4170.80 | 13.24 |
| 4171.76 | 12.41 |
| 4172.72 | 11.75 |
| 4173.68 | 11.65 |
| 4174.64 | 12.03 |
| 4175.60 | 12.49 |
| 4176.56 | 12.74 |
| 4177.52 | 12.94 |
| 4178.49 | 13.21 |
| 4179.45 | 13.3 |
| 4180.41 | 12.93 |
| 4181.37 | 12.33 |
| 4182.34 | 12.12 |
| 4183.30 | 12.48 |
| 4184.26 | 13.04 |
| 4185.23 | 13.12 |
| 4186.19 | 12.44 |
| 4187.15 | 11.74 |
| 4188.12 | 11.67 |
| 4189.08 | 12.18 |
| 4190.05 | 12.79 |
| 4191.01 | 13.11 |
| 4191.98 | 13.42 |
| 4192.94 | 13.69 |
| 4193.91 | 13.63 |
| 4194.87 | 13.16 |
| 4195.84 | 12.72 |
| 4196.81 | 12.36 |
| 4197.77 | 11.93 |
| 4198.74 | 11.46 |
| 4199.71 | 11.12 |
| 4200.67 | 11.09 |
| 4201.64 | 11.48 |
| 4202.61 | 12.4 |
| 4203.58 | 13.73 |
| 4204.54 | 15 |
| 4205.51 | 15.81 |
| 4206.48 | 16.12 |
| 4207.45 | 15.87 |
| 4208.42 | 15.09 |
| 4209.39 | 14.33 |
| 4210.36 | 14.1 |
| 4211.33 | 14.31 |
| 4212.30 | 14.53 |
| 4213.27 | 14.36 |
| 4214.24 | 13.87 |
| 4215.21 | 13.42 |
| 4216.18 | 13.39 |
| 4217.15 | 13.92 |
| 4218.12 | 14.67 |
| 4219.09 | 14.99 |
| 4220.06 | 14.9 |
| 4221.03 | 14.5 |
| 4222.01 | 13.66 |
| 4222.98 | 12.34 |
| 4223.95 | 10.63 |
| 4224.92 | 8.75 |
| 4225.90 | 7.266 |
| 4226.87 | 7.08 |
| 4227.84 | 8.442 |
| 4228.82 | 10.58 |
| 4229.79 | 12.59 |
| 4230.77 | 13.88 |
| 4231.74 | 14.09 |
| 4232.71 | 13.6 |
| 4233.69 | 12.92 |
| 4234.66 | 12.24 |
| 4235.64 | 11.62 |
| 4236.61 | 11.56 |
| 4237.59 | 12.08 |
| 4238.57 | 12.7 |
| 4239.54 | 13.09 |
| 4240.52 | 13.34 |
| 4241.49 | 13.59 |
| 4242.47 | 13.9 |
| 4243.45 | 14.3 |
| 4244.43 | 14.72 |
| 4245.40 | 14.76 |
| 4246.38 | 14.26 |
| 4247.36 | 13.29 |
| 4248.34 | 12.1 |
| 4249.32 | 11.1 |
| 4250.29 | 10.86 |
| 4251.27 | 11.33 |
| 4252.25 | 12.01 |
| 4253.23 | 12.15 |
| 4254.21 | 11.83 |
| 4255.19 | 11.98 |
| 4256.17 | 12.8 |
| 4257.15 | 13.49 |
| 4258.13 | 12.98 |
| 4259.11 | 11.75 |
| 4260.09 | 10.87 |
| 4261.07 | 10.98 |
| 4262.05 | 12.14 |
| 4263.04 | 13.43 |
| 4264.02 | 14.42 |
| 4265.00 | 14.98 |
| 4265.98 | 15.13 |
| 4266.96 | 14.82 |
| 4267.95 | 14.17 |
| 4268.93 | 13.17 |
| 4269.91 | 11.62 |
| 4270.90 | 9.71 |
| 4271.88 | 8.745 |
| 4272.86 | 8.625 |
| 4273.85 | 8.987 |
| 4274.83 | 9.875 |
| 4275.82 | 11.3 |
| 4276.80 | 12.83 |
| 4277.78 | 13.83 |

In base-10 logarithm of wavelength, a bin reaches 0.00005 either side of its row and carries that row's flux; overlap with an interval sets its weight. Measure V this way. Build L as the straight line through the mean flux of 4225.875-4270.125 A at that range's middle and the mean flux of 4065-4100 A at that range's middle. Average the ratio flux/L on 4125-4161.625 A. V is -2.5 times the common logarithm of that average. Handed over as -0.05 mag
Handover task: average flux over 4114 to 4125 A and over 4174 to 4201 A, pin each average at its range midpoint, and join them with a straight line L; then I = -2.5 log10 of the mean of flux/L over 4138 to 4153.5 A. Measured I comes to 0.02 mag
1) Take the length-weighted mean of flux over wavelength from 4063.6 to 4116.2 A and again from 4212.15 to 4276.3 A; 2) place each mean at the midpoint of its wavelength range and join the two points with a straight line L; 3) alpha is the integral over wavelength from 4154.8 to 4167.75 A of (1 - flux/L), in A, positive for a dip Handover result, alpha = -1.8 A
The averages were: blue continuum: 13.1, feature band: 14.6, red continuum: 12.4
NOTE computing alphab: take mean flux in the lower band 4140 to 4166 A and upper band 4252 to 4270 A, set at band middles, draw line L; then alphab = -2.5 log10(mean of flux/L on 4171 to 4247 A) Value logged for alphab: 0.04 mag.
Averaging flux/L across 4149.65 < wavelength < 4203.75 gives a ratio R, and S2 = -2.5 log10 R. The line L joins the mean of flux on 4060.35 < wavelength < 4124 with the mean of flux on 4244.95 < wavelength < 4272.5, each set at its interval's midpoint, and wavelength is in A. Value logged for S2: -0.03 mag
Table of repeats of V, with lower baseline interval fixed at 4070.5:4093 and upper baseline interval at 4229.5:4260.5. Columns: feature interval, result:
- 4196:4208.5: -0.030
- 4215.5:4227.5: 0.060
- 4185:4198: 0.020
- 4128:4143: 0.004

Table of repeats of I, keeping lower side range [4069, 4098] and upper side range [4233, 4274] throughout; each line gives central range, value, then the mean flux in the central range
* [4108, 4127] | -0.08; 14.2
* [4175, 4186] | 0.01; 12.8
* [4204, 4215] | -0.16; 14.8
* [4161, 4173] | -0.09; 14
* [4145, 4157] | -0.03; 13.4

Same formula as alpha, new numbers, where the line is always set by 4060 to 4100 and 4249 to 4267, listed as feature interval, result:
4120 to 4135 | -1.0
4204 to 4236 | -1.4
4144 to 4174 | -2.7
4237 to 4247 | -0.9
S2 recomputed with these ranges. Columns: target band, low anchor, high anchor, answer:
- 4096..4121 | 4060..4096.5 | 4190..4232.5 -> -0.051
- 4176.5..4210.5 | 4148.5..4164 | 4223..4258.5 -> 0.022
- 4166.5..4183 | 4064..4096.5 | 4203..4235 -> 0.029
